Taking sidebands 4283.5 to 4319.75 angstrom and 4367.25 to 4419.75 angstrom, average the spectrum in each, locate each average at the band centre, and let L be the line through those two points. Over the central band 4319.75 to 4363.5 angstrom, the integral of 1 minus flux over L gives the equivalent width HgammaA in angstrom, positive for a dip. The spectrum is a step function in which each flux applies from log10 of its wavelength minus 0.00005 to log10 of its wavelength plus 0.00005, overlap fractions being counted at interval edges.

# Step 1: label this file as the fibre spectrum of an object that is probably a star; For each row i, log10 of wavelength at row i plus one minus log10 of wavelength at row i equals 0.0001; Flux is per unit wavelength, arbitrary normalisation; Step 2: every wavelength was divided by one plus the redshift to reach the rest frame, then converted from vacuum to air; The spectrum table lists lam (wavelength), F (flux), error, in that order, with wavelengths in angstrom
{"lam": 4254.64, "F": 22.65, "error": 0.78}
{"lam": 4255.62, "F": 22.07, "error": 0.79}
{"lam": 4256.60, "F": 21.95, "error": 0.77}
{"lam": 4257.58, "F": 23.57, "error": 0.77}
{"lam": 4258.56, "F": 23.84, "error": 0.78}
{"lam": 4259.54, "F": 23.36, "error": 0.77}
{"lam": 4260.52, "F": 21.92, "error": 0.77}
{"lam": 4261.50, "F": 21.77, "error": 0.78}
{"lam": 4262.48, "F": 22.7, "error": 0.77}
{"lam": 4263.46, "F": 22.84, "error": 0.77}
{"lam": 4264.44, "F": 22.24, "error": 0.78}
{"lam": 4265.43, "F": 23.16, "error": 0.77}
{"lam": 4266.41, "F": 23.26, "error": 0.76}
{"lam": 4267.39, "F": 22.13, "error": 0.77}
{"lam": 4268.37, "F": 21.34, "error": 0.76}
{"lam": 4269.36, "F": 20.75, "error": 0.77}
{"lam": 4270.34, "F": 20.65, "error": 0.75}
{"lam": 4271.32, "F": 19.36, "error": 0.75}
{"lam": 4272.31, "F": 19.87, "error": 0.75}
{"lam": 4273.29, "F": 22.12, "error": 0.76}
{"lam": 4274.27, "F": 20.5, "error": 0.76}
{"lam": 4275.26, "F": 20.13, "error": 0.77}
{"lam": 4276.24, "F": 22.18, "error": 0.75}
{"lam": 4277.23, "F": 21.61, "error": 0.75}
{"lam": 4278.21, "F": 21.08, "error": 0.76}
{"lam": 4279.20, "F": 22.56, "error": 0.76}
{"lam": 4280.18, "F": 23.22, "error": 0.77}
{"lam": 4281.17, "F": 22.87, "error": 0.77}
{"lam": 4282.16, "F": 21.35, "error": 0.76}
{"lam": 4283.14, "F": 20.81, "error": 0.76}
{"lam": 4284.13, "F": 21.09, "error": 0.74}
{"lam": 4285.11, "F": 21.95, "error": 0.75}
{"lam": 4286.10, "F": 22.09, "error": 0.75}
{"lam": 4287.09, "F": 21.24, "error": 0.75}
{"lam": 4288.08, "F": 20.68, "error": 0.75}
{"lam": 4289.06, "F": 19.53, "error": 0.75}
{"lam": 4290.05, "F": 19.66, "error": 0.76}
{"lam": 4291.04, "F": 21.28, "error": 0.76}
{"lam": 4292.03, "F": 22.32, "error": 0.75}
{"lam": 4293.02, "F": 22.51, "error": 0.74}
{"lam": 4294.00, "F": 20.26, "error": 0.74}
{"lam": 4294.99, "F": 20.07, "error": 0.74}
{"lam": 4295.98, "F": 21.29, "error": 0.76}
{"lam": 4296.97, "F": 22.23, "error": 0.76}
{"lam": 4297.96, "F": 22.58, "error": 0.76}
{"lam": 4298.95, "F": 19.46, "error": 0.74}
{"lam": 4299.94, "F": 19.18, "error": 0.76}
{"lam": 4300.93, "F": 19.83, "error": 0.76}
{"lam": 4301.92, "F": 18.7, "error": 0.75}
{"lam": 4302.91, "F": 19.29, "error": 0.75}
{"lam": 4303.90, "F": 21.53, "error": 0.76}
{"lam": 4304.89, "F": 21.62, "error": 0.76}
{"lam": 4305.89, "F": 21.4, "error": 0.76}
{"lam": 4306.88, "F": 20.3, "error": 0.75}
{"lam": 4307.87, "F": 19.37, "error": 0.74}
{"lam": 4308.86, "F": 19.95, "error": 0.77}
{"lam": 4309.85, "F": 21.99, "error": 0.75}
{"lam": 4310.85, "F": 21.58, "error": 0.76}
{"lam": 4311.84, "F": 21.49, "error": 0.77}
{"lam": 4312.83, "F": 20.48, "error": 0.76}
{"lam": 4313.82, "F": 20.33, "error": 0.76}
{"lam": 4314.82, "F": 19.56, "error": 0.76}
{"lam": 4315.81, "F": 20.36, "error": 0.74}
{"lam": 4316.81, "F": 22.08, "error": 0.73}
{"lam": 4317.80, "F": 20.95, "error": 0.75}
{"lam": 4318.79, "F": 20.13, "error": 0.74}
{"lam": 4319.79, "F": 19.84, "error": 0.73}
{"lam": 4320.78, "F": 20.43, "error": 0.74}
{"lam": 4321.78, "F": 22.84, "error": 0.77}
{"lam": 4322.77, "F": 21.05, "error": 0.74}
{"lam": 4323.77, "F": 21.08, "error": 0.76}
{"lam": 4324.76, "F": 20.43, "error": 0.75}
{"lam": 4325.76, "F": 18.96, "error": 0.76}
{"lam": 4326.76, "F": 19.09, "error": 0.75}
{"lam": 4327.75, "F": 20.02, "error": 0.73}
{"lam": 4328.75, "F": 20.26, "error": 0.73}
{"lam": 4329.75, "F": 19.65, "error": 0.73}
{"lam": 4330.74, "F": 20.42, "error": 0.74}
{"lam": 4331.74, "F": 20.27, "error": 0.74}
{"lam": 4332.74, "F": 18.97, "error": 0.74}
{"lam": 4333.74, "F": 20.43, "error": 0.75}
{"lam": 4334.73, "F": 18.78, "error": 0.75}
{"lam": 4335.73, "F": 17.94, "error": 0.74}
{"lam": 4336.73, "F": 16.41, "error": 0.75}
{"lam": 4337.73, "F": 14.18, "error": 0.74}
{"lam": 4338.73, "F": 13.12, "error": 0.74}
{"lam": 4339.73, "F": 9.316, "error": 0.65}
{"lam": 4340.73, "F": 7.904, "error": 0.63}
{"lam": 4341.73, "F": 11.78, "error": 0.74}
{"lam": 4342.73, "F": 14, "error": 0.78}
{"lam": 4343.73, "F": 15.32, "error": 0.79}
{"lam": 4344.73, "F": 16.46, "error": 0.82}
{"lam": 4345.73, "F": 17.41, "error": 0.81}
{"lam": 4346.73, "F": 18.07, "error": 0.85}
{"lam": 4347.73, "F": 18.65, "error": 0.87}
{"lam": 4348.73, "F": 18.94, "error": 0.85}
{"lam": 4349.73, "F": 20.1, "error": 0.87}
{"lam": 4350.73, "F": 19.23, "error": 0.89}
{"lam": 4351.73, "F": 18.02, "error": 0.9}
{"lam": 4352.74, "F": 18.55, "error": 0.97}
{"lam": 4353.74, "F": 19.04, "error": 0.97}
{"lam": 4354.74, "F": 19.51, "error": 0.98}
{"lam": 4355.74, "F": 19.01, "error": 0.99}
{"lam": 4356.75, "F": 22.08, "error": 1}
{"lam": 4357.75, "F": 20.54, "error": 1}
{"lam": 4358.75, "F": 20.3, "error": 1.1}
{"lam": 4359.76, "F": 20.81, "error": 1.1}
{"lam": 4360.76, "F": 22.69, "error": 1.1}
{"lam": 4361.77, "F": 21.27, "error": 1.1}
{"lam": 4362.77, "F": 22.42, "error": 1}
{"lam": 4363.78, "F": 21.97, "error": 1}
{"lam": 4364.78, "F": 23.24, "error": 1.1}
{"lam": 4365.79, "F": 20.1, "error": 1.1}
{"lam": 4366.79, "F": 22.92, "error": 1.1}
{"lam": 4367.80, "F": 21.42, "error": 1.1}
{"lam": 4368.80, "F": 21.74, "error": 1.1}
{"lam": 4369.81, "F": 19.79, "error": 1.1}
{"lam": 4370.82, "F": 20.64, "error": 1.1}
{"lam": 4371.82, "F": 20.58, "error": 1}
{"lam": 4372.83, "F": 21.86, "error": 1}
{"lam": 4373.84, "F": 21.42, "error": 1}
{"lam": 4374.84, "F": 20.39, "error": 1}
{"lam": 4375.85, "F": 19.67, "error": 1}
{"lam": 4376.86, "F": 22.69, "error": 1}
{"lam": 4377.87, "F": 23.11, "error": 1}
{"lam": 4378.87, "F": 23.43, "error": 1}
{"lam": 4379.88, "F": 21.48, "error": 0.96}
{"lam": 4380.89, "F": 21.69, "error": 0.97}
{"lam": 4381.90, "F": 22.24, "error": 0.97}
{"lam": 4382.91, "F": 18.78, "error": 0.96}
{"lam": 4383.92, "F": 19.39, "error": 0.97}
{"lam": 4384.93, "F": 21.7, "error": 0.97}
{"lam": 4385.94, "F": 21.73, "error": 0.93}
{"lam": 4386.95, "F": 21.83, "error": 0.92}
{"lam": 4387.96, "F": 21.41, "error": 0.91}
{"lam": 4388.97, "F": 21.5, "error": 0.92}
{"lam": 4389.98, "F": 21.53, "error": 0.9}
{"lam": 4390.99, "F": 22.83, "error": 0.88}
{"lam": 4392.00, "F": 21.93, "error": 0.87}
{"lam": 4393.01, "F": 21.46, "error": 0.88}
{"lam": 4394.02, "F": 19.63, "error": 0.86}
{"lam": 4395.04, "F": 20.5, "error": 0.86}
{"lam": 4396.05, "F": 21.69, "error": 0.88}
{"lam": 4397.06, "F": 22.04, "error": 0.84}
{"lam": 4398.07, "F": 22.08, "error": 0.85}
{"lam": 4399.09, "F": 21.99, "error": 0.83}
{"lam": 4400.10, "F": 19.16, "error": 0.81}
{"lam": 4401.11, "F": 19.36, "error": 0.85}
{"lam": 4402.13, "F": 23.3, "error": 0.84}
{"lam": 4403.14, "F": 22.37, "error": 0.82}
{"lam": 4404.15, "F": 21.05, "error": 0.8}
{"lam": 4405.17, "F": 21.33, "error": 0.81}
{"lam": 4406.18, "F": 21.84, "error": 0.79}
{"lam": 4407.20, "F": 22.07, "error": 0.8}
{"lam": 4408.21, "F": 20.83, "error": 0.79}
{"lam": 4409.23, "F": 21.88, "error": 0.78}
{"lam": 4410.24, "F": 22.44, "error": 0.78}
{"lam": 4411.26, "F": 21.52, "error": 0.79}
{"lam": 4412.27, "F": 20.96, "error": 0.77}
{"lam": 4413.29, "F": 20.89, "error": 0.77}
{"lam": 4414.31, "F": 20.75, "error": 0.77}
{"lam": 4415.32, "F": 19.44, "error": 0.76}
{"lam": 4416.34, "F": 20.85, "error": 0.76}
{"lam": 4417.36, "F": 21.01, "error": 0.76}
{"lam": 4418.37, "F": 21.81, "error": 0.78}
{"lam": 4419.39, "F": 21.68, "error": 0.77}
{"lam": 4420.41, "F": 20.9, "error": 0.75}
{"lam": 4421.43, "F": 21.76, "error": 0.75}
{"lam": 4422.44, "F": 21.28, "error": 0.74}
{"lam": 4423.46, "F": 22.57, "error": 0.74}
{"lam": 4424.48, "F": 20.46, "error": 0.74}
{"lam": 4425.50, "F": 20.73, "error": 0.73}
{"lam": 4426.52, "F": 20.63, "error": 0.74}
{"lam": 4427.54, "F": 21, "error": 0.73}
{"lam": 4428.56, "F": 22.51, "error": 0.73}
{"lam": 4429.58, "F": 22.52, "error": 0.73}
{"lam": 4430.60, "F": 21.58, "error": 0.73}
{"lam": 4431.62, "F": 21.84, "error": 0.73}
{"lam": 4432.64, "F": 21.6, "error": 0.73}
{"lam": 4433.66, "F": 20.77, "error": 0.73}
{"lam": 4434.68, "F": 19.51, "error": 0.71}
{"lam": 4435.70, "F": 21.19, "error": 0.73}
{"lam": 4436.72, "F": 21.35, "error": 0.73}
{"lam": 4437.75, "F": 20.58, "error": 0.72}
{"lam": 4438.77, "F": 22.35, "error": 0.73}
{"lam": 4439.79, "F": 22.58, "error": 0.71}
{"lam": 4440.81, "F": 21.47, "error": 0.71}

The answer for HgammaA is 5.1 angstrom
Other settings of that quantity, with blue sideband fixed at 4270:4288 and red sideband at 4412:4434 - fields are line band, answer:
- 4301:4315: 0.52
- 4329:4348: 4.48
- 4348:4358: 0.87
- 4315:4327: 0.40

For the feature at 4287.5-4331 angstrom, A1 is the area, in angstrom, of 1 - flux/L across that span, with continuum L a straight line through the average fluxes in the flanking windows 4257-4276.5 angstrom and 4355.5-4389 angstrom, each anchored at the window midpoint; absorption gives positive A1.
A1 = 2.2 angstrom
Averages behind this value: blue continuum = 21.9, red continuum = 21.4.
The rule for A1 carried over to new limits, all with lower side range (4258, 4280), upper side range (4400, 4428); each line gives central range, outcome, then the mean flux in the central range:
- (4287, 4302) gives 0.7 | 20.7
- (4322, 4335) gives 0.9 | 20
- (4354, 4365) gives 0.2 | 21.2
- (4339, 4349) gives 3.2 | 14.7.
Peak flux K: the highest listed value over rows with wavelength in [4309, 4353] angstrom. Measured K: 22.84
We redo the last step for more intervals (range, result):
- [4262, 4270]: 23.26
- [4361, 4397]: 23.43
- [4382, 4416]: 23.3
